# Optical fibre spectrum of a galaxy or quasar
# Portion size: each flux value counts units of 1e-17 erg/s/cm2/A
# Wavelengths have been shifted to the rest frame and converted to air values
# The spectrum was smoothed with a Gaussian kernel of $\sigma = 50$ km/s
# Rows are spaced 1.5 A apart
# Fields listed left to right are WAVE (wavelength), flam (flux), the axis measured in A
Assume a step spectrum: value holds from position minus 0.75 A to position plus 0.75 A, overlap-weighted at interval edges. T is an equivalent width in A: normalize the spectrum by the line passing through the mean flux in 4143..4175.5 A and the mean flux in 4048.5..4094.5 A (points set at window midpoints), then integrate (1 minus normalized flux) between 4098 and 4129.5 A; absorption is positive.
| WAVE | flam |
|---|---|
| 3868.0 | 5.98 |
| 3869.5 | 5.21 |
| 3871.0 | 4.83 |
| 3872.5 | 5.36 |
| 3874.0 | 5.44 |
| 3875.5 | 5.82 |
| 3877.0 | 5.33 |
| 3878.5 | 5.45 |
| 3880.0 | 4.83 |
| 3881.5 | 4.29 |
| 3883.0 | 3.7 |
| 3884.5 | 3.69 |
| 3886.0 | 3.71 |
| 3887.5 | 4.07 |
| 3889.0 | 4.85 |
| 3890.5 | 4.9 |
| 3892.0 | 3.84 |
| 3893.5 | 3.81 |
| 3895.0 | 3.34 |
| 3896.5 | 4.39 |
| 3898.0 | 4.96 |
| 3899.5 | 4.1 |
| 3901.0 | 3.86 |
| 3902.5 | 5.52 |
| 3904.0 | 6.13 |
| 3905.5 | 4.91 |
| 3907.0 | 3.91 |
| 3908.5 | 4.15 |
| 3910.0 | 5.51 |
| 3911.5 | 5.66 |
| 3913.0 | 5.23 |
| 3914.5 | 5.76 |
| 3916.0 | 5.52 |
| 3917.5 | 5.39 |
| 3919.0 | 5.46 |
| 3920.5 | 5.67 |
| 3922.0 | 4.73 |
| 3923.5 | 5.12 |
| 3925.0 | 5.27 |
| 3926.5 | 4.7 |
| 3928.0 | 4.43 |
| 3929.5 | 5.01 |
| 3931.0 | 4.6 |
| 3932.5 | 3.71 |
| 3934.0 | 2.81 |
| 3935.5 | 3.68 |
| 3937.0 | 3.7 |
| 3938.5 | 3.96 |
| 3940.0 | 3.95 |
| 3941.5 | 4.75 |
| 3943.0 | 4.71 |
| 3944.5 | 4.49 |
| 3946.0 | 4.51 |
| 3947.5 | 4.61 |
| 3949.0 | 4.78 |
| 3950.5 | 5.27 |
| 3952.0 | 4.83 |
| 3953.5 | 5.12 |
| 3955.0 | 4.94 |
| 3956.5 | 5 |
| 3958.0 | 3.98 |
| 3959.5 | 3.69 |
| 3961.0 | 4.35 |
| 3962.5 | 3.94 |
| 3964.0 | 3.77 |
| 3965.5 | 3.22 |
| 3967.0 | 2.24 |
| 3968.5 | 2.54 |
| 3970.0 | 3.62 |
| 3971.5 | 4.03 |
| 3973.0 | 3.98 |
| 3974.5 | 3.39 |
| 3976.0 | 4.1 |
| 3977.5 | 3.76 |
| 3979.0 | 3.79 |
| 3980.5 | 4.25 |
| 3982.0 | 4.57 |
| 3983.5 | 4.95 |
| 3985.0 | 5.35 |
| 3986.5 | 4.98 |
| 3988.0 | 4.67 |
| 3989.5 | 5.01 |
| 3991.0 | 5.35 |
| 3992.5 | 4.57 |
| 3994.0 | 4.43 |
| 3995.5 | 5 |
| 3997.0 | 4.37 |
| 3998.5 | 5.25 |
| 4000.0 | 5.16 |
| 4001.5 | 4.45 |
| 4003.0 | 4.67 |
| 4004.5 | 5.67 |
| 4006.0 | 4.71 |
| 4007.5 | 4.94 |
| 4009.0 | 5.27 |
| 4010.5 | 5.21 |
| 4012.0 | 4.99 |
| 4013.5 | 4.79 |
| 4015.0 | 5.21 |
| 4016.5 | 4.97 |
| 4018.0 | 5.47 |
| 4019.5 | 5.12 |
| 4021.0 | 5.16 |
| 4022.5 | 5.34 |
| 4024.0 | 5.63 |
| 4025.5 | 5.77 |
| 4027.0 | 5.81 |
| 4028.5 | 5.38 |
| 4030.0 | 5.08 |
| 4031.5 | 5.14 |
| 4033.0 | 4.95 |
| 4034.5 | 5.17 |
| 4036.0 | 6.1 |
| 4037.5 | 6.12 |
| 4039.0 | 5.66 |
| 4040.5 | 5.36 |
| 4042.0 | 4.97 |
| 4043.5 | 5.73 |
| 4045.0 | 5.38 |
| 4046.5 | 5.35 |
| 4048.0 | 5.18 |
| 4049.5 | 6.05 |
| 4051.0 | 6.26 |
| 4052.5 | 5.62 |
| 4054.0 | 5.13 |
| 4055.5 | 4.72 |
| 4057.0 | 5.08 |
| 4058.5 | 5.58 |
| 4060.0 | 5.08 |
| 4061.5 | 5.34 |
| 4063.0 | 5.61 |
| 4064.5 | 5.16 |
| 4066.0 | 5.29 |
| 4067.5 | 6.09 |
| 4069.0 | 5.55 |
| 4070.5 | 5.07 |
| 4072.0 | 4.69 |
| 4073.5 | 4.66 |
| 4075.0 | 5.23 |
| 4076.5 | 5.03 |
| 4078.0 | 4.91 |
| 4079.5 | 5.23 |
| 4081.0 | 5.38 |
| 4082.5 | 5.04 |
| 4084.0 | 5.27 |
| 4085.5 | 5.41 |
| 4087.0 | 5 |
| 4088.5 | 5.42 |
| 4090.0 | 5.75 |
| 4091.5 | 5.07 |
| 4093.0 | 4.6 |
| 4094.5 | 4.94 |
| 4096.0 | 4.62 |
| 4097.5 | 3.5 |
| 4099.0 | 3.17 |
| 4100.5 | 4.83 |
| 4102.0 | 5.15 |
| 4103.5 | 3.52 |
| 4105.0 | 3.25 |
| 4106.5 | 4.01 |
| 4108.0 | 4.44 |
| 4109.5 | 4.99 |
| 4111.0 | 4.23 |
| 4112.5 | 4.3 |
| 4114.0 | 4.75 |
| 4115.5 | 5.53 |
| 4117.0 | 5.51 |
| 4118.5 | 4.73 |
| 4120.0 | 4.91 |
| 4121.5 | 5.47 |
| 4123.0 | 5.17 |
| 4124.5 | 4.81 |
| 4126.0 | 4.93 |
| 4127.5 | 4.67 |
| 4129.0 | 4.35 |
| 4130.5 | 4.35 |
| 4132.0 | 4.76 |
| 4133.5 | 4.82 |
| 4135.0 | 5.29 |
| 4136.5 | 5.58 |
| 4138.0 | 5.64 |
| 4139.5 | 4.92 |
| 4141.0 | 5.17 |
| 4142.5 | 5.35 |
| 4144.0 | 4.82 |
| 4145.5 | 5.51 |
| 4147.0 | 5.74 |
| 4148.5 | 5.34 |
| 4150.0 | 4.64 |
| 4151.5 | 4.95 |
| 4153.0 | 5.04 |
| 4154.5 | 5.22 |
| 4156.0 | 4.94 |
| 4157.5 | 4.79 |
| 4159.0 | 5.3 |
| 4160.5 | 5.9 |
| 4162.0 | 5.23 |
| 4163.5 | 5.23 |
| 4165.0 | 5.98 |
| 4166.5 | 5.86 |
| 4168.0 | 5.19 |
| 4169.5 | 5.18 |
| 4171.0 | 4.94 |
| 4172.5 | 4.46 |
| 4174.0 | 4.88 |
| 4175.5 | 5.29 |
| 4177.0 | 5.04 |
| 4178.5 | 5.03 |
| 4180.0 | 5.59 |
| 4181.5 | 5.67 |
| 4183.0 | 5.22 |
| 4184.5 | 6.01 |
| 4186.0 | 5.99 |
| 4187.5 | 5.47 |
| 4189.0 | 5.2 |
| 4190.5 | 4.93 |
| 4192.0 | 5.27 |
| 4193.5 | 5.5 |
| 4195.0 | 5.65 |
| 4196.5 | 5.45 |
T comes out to 3.8 A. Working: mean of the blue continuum 5.27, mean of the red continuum 5.2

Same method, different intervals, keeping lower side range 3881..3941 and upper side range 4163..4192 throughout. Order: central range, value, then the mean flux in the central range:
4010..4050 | -3.87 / 5.37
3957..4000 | 4.94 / 4.21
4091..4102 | 1.43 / 4.43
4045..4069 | -2.23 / 5.44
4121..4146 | 0.82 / 5.03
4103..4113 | 1.97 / 4.12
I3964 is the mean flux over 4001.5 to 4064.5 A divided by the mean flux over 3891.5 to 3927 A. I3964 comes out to 1.1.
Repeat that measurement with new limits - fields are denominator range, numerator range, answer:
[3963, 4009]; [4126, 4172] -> 1.18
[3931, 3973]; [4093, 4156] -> 1.17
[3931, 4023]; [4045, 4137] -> 1.11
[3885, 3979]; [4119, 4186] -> 1.17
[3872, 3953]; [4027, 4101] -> 1.12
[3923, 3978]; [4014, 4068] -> 1.30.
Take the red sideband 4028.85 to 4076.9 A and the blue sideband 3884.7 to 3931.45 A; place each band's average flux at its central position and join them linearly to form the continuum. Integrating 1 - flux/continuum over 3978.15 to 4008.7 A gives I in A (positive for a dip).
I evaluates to 1.9 A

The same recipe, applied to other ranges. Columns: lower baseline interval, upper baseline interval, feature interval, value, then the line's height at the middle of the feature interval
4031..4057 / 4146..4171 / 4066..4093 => 1.0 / 5.4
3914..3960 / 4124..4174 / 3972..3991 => 1.3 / 4.75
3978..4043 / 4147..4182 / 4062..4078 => -0.3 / 5.13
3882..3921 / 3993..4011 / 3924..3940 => 1.9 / 4.76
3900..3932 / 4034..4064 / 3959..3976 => 5.4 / 5.22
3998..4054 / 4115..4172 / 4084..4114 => 3.8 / 5.21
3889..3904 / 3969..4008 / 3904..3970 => -0.4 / 4.48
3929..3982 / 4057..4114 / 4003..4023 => -3.1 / 4.44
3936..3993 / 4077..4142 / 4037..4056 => -3.8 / 4.59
